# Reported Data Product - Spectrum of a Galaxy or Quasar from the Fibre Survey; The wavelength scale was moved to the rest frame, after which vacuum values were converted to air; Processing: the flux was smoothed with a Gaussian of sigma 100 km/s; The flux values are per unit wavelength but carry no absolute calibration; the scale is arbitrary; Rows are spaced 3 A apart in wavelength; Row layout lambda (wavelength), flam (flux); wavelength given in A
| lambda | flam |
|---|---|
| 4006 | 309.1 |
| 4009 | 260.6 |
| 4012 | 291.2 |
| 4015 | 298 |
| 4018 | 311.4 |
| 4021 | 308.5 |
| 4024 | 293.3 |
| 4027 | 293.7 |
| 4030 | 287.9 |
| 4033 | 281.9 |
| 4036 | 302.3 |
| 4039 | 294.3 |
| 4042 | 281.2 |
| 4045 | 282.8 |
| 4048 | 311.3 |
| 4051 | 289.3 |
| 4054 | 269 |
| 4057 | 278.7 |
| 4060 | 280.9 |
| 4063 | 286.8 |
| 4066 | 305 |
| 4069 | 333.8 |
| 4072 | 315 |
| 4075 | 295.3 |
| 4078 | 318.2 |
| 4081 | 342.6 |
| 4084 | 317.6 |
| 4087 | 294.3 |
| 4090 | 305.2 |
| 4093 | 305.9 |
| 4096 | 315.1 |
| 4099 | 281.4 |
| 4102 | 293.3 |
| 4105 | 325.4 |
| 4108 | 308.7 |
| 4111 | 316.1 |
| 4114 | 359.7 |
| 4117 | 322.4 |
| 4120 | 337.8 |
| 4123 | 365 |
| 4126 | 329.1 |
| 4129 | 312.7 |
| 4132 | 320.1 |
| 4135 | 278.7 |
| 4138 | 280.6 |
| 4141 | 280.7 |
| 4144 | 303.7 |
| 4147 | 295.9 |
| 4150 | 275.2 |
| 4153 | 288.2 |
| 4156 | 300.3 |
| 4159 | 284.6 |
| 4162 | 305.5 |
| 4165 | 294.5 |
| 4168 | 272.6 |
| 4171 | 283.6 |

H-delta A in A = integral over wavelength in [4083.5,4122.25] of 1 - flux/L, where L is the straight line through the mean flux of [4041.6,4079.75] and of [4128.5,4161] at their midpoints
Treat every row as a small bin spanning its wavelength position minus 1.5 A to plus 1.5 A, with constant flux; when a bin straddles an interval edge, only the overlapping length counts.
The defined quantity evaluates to -2.69 A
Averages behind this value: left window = 297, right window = 292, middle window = 315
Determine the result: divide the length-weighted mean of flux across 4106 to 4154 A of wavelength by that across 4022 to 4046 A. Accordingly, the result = 1.07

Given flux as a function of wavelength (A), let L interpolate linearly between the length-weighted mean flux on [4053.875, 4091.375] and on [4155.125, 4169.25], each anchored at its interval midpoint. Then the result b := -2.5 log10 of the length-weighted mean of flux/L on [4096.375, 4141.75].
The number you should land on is -0.060 mag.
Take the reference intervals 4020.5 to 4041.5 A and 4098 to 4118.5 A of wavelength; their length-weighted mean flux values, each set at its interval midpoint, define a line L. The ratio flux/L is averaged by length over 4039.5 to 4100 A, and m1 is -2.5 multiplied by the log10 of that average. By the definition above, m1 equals 0.02 mag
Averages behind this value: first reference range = 293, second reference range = 316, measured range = 301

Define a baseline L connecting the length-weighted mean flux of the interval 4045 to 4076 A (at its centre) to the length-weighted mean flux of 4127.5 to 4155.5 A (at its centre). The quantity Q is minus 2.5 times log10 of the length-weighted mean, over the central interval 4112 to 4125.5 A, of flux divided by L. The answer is -0.17 mag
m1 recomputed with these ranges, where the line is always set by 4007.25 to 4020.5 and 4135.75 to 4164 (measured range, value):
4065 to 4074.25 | -0.09 mag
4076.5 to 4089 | -0.09 mag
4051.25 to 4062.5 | 0.05 mag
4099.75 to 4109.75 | -0.06 mag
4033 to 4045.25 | 0.01 mag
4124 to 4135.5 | -0.09 mag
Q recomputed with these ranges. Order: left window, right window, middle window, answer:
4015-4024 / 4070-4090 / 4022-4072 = 0.06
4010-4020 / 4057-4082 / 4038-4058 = 0.06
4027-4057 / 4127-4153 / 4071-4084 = -0.10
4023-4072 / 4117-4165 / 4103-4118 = -0.09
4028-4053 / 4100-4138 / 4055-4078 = 0.00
